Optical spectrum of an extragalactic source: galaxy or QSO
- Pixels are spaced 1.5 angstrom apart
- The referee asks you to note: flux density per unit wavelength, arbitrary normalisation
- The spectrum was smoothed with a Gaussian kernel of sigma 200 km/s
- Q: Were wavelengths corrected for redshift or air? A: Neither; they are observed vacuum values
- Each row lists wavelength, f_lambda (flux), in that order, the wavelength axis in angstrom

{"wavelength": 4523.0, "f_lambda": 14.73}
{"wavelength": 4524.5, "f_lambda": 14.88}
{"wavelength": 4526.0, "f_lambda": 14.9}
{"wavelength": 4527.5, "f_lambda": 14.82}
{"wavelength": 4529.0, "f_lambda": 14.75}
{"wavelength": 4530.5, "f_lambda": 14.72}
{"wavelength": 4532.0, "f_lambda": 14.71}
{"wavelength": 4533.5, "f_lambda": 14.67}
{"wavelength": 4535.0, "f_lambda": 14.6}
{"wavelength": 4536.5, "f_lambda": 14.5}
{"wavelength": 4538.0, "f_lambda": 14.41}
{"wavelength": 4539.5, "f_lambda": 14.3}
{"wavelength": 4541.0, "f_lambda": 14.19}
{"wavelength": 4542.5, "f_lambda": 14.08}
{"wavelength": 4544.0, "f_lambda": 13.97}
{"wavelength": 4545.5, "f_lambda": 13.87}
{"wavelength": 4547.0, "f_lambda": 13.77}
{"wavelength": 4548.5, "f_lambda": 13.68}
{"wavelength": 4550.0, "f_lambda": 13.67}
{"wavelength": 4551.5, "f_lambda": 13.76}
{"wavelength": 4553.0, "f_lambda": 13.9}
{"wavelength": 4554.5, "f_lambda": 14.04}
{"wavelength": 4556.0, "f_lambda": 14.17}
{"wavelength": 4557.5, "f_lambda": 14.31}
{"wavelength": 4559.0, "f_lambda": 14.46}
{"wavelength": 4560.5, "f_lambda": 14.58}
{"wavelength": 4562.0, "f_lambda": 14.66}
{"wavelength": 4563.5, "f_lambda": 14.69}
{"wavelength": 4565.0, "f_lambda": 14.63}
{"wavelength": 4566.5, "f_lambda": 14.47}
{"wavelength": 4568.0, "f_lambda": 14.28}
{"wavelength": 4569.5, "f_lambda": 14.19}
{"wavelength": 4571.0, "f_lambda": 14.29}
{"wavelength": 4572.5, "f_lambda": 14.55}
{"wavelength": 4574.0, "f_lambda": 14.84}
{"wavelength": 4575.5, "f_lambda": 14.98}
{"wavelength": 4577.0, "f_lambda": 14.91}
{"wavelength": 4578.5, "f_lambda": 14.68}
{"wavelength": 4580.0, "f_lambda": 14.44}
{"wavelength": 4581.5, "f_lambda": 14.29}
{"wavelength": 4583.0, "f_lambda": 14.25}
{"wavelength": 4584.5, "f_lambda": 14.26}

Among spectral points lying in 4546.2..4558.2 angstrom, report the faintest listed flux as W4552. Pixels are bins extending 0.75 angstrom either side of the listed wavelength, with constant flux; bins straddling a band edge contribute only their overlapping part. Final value 13.67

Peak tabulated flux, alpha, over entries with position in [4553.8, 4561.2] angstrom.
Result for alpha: 14.58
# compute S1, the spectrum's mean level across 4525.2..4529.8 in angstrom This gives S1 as 14.8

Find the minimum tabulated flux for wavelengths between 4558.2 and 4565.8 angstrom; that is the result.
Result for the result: 14.46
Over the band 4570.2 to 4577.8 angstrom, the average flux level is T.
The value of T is 14.7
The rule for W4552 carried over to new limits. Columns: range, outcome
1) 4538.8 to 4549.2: 13.68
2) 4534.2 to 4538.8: 14.41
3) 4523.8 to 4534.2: 14.67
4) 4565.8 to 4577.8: 14.19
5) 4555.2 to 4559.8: 14.17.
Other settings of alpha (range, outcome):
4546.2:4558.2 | 14.31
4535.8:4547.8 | 14.5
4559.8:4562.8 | 14.66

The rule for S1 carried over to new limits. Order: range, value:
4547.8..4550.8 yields 13.7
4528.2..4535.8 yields 14.7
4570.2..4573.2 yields 14.4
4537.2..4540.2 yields 14.4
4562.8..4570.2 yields 14.5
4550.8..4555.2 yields 13.9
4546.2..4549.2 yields 13.7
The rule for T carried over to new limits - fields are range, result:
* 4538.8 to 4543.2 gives 14.2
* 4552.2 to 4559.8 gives 14.2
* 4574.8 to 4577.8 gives 14.9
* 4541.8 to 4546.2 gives 14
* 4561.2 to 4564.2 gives 14.7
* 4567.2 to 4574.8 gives 14.4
